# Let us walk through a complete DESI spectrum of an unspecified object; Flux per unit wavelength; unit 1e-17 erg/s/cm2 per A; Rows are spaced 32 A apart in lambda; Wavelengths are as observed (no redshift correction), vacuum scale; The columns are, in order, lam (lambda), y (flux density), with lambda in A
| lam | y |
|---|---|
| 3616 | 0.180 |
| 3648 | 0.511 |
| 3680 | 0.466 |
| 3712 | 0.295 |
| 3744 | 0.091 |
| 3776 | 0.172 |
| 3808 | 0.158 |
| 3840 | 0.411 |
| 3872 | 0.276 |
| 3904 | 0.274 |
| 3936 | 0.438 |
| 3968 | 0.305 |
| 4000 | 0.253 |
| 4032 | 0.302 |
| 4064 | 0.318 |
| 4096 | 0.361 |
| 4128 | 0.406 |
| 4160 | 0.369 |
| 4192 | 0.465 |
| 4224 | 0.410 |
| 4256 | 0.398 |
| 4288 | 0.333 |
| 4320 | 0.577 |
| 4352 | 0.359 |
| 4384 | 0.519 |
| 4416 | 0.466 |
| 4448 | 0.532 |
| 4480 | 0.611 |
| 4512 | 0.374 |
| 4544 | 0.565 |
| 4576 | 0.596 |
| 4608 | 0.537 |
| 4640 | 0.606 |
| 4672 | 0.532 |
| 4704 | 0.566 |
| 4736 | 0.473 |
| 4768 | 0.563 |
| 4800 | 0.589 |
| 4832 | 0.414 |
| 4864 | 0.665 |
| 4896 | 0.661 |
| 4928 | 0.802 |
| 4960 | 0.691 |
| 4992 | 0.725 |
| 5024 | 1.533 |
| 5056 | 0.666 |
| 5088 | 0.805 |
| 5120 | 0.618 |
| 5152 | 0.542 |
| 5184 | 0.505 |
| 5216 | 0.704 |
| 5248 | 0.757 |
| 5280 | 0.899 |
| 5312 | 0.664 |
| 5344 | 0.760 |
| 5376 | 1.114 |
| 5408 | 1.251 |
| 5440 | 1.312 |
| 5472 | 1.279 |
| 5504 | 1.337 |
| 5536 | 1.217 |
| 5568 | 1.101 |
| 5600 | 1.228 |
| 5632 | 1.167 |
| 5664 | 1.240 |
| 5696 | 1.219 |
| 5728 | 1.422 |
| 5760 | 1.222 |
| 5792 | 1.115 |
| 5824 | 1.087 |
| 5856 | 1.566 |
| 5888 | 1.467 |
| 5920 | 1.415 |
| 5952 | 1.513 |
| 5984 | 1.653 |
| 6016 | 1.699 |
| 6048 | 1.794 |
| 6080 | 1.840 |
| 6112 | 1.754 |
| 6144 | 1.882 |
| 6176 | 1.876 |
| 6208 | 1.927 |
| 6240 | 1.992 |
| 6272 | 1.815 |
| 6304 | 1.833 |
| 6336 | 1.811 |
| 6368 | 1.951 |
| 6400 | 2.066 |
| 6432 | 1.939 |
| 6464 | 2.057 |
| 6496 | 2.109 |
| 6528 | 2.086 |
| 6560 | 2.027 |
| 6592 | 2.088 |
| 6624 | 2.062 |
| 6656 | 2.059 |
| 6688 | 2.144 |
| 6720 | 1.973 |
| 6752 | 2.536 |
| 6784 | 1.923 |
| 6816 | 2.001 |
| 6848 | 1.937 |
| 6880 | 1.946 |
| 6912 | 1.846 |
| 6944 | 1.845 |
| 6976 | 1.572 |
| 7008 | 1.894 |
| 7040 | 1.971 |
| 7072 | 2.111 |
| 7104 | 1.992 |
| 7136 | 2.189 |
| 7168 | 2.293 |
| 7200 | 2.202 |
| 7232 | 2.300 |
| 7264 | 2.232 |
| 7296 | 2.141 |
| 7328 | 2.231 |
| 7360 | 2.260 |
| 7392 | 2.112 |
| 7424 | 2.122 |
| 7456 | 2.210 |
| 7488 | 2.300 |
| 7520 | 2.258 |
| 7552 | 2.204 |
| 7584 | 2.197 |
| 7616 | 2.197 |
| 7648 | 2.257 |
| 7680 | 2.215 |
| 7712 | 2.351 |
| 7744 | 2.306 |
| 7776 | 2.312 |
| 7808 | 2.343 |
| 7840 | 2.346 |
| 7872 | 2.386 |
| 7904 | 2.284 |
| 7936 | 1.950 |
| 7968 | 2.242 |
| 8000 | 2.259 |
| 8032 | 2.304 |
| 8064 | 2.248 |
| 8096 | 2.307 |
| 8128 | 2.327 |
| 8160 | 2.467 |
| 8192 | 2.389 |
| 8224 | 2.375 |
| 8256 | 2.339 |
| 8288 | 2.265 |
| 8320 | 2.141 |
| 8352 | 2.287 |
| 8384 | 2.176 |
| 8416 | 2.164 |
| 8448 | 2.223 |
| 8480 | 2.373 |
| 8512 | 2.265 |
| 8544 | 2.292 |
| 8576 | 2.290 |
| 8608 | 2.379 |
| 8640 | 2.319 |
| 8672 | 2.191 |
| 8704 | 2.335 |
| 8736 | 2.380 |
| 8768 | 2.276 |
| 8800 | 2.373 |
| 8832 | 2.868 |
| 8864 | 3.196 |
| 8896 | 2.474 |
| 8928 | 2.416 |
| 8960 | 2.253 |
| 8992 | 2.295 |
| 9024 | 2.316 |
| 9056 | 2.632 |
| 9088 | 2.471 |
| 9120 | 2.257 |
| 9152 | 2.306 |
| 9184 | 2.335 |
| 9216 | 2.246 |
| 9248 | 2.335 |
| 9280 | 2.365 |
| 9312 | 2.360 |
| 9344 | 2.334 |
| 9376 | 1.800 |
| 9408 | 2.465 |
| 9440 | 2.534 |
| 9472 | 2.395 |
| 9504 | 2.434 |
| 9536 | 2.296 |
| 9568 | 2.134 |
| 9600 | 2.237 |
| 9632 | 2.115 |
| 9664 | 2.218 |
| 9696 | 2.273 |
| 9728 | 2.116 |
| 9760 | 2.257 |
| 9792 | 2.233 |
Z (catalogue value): 0.348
